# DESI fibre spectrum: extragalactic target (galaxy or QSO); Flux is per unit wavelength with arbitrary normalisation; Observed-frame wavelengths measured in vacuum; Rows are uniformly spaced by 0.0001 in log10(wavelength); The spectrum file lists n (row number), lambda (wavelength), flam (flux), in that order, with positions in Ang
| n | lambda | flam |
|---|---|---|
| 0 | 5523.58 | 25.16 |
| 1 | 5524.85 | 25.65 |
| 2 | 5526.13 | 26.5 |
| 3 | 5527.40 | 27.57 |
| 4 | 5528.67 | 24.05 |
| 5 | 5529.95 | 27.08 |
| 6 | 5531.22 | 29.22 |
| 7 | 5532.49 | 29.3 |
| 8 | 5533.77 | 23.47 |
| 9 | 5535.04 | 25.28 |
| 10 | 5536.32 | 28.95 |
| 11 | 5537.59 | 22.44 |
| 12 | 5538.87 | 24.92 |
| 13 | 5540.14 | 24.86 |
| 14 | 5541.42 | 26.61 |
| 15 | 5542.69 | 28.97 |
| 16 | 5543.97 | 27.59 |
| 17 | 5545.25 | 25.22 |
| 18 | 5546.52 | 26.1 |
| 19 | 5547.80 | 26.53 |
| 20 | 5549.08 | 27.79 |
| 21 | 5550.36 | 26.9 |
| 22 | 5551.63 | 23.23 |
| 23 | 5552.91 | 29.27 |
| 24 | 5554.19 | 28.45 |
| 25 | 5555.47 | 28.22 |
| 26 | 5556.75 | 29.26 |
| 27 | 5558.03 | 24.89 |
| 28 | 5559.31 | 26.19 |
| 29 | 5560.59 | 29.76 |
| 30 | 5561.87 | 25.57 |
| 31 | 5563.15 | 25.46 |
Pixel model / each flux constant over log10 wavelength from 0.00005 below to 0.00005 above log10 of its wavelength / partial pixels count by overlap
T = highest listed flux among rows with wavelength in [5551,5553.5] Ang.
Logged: 29.27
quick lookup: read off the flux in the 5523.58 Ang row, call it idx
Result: 25.16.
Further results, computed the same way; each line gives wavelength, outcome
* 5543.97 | 27.59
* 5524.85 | 25.65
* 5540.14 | 24.86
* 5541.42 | 26.61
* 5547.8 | 26.53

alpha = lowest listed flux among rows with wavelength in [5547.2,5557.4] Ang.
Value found 23.23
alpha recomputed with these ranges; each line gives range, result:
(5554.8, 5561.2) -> 24.89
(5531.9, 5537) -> 23.47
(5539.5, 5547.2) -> 24.86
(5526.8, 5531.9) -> 24.05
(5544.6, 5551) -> 25.22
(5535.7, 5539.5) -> 22.44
